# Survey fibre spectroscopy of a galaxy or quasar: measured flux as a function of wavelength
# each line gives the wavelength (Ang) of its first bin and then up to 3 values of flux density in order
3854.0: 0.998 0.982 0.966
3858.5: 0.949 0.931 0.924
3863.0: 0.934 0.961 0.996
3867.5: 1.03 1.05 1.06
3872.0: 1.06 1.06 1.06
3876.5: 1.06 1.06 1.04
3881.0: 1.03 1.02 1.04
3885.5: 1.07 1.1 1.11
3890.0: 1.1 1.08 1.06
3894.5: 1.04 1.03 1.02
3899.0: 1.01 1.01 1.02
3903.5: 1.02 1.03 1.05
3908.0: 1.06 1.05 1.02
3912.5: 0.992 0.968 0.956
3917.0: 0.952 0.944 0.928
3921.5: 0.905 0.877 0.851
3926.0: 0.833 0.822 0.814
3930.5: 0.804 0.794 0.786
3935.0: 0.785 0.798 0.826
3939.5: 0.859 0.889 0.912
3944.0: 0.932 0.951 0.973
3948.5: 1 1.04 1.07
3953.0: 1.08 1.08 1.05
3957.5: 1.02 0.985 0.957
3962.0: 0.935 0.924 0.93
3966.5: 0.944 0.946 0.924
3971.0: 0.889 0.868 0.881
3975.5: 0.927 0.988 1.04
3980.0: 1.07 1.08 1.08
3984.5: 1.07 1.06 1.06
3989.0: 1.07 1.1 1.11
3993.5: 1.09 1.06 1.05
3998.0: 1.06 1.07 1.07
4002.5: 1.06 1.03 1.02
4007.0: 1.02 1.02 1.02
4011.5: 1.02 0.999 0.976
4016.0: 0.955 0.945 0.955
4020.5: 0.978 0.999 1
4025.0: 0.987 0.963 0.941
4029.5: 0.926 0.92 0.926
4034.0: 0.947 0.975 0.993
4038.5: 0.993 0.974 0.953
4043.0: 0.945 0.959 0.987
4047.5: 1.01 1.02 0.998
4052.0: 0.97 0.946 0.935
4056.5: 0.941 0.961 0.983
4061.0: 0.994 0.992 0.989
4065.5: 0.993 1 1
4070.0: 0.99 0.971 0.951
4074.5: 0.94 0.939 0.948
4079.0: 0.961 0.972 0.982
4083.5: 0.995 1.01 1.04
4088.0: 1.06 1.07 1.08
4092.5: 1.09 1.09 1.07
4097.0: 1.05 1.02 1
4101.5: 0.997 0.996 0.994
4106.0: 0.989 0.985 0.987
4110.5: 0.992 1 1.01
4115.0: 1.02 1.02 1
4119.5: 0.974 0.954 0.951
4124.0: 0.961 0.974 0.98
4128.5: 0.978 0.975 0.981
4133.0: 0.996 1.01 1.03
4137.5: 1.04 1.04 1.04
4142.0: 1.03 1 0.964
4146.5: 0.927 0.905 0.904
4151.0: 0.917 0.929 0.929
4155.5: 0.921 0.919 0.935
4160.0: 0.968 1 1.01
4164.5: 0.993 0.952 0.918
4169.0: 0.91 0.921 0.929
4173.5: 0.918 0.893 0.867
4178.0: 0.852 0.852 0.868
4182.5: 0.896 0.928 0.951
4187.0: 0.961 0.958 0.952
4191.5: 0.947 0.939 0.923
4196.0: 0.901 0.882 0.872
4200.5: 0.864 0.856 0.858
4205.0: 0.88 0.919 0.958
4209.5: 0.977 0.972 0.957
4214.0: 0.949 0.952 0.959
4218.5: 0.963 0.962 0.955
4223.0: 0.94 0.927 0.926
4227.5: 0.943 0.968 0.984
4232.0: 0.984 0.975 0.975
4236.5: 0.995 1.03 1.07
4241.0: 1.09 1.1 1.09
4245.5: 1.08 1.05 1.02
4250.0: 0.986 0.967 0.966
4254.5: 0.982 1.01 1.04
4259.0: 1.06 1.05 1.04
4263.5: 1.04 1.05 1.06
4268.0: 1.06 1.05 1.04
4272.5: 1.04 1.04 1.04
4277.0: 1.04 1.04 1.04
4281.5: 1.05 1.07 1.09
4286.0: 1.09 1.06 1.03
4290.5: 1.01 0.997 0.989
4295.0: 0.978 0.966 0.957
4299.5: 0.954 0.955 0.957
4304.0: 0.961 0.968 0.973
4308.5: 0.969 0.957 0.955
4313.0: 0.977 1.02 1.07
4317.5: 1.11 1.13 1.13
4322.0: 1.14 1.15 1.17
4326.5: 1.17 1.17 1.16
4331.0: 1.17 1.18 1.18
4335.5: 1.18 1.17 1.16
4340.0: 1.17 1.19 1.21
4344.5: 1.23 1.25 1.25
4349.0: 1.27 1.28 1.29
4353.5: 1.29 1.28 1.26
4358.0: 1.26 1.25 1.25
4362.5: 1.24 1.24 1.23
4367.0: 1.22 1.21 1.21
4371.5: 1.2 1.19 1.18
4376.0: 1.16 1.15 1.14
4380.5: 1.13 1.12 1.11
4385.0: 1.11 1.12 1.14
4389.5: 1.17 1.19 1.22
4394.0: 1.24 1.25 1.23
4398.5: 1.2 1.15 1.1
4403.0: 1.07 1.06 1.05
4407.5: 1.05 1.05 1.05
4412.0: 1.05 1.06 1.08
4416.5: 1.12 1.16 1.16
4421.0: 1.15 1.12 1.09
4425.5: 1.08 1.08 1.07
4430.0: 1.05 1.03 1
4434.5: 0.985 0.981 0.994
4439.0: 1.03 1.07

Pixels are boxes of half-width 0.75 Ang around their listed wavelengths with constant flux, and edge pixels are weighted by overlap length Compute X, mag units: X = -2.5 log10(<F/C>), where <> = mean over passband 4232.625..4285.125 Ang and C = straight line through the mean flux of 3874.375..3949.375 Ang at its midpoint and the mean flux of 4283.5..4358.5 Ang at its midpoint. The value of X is 0.05 mag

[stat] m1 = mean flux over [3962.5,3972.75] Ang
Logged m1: 0.921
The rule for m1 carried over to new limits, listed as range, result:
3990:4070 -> 0.994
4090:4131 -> 1.01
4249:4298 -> 1.03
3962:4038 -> 0.998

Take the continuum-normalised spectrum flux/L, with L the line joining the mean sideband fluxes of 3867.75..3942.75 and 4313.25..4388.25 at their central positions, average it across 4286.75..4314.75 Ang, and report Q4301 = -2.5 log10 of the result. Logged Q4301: 0.184 mag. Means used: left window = 0.975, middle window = 0.98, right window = 1.18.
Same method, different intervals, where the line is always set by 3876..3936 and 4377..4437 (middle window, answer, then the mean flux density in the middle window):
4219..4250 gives 0.06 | 1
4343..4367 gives -0.15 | 1.26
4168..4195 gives 0.15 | 0.915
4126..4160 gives 0.07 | 0.97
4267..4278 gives 0.03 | 1.04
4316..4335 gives -0.06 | 1.15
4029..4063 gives 0.05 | 0.967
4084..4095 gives -0.04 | 1.06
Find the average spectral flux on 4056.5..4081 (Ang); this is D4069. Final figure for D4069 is 0.973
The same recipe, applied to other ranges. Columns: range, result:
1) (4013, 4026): 0.976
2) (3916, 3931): 0.876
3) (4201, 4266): 0.987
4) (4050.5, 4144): 0.997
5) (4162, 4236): 0.931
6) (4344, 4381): 1.23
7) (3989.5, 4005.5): 1.07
